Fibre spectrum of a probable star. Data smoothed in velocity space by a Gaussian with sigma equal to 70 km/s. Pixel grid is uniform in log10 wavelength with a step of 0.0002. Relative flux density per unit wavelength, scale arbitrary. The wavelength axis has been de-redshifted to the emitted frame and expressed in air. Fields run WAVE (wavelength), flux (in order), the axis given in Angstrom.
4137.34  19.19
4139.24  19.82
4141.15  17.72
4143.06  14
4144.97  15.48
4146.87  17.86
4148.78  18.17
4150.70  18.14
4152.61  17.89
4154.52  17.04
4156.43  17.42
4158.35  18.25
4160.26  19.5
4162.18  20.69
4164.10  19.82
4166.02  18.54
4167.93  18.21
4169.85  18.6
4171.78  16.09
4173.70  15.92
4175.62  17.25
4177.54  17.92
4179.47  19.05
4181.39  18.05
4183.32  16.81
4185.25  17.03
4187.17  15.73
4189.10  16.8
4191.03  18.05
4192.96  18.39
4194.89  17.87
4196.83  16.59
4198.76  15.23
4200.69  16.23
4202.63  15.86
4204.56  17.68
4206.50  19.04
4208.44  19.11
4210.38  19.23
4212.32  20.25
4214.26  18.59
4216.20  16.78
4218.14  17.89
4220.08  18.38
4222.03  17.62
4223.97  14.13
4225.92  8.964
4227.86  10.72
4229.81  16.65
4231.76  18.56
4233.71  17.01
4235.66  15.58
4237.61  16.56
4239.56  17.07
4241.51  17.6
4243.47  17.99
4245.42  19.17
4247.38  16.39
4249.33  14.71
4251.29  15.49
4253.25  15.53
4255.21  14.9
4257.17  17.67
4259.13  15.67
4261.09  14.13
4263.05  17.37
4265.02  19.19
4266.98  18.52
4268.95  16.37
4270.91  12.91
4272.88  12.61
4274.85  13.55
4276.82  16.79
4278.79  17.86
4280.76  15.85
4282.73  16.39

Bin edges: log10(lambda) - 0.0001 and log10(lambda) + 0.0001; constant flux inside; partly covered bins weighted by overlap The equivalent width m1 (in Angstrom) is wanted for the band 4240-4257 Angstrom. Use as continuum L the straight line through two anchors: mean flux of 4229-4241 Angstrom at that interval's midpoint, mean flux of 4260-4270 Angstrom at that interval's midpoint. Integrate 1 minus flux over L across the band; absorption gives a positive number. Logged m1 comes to 0.5 Angstrom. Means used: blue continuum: 16.9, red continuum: 17.1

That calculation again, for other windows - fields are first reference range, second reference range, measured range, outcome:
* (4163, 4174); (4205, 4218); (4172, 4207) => 2.30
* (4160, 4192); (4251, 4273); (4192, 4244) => 0.27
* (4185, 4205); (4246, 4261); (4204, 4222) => -2.19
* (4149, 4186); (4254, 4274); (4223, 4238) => 1.74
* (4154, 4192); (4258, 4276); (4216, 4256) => 0.67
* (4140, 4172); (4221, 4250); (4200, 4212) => -0.99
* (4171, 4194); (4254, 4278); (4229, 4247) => -1.13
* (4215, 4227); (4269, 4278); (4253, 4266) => -1.55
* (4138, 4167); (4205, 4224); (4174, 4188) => 0.62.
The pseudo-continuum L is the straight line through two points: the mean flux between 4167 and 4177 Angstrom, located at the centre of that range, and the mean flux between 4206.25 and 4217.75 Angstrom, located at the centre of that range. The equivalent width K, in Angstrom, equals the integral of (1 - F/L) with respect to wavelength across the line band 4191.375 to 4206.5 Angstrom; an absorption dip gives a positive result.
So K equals 1.0 Angstrom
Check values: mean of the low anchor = 17.2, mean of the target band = 17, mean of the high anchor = 18.8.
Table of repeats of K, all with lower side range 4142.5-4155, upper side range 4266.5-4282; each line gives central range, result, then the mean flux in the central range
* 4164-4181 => -1.1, 17.8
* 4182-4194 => -0.5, 17.2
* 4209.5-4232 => -0.3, 16.4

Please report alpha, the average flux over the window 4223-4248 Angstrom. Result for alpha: 15.9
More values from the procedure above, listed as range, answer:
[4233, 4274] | 16.3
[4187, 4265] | 16.7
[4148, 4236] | 17.3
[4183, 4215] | 17.6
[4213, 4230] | 15.6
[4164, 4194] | 17.6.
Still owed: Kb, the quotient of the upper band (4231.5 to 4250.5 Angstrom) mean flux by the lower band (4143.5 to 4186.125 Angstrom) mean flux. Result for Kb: 0.95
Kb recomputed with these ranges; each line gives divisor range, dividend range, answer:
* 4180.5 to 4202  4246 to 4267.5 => 0.96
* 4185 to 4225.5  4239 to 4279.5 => 0.94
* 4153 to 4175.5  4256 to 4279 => 0.88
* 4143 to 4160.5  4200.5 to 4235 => 0.96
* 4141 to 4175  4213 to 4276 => 0.91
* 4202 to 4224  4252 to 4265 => 0.89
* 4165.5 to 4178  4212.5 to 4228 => 0.91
